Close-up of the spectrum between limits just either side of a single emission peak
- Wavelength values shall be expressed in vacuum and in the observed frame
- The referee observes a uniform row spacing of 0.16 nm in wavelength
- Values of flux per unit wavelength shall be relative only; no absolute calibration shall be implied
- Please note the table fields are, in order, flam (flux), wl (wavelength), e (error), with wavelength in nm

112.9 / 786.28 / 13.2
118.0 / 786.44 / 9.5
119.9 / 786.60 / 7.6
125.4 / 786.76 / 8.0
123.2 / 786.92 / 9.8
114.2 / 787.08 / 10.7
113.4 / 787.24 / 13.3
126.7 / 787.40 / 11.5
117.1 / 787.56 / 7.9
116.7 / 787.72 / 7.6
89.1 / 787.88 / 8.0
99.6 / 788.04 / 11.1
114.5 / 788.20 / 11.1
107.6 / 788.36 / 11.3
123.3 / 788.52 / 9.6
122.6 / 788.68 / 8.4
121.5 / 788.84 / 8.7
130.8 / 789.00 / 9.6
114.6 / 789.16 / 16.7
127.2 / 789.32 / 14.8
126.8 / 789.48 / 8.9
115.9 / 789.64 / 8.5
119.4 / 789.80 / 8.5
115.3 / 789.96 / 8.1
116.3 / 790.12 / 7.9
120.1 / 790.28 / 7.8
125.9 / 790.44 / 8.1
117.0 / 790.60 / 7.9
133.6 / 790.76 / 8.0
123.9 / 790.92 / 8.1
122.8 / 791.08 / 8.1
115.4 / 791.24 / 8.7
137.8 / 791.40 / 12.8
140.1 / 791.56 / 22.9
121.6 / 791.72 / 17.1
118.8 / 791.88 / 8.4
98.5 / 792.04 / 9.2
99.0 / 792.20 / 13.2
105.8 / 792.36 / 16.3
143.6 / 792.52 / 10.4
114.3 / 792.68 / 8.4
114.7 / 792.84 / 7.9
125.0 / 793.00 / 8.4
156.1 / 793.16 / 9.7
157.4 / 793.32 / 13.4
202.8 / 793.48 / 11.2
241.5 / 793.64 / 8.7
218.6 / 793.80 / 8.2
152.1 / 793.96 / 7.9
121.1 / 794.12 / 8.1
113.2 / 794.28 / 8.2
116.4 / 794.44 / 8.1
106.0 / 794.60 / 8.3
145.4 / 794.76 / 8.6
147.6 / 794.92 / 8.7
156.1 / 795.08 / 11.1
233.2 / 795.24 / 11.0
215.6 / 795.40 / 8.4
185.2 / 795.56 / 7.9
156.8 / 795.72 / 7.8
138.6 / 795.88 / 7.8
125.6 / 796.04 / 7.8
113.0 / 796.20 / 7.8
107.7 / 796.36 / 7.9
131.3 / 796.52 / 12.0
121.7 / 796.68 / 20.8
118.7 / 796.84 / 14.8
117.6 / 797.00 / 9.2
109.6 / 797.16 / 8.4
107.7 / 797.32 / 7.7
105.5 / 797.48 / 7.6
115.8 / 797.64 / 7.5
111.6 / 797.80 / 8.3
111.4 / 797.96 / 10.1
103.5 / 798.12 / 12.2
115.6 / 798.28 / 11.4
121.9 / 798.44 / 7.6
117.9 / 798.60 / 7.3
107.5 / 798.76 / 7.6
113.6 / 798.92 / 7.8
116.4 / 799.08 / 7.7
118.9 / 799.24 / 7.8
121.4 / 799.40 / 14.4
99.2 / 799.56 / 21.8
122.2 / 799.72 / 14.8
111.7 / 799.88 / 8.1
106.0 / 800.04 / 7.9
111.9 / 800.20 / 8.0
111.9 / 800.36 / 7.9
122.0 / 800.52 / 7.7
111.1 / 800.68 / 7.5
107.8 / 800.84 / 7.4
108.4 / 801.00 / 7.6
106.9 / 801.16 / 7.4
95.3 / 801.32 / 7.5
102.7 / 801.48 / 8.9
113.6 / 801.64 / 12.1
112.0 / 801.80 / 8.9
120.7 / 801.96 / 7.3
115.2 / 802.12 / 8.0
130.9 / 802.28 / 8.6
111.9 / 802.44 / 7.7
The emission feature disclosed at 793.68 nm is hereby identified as [S II]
